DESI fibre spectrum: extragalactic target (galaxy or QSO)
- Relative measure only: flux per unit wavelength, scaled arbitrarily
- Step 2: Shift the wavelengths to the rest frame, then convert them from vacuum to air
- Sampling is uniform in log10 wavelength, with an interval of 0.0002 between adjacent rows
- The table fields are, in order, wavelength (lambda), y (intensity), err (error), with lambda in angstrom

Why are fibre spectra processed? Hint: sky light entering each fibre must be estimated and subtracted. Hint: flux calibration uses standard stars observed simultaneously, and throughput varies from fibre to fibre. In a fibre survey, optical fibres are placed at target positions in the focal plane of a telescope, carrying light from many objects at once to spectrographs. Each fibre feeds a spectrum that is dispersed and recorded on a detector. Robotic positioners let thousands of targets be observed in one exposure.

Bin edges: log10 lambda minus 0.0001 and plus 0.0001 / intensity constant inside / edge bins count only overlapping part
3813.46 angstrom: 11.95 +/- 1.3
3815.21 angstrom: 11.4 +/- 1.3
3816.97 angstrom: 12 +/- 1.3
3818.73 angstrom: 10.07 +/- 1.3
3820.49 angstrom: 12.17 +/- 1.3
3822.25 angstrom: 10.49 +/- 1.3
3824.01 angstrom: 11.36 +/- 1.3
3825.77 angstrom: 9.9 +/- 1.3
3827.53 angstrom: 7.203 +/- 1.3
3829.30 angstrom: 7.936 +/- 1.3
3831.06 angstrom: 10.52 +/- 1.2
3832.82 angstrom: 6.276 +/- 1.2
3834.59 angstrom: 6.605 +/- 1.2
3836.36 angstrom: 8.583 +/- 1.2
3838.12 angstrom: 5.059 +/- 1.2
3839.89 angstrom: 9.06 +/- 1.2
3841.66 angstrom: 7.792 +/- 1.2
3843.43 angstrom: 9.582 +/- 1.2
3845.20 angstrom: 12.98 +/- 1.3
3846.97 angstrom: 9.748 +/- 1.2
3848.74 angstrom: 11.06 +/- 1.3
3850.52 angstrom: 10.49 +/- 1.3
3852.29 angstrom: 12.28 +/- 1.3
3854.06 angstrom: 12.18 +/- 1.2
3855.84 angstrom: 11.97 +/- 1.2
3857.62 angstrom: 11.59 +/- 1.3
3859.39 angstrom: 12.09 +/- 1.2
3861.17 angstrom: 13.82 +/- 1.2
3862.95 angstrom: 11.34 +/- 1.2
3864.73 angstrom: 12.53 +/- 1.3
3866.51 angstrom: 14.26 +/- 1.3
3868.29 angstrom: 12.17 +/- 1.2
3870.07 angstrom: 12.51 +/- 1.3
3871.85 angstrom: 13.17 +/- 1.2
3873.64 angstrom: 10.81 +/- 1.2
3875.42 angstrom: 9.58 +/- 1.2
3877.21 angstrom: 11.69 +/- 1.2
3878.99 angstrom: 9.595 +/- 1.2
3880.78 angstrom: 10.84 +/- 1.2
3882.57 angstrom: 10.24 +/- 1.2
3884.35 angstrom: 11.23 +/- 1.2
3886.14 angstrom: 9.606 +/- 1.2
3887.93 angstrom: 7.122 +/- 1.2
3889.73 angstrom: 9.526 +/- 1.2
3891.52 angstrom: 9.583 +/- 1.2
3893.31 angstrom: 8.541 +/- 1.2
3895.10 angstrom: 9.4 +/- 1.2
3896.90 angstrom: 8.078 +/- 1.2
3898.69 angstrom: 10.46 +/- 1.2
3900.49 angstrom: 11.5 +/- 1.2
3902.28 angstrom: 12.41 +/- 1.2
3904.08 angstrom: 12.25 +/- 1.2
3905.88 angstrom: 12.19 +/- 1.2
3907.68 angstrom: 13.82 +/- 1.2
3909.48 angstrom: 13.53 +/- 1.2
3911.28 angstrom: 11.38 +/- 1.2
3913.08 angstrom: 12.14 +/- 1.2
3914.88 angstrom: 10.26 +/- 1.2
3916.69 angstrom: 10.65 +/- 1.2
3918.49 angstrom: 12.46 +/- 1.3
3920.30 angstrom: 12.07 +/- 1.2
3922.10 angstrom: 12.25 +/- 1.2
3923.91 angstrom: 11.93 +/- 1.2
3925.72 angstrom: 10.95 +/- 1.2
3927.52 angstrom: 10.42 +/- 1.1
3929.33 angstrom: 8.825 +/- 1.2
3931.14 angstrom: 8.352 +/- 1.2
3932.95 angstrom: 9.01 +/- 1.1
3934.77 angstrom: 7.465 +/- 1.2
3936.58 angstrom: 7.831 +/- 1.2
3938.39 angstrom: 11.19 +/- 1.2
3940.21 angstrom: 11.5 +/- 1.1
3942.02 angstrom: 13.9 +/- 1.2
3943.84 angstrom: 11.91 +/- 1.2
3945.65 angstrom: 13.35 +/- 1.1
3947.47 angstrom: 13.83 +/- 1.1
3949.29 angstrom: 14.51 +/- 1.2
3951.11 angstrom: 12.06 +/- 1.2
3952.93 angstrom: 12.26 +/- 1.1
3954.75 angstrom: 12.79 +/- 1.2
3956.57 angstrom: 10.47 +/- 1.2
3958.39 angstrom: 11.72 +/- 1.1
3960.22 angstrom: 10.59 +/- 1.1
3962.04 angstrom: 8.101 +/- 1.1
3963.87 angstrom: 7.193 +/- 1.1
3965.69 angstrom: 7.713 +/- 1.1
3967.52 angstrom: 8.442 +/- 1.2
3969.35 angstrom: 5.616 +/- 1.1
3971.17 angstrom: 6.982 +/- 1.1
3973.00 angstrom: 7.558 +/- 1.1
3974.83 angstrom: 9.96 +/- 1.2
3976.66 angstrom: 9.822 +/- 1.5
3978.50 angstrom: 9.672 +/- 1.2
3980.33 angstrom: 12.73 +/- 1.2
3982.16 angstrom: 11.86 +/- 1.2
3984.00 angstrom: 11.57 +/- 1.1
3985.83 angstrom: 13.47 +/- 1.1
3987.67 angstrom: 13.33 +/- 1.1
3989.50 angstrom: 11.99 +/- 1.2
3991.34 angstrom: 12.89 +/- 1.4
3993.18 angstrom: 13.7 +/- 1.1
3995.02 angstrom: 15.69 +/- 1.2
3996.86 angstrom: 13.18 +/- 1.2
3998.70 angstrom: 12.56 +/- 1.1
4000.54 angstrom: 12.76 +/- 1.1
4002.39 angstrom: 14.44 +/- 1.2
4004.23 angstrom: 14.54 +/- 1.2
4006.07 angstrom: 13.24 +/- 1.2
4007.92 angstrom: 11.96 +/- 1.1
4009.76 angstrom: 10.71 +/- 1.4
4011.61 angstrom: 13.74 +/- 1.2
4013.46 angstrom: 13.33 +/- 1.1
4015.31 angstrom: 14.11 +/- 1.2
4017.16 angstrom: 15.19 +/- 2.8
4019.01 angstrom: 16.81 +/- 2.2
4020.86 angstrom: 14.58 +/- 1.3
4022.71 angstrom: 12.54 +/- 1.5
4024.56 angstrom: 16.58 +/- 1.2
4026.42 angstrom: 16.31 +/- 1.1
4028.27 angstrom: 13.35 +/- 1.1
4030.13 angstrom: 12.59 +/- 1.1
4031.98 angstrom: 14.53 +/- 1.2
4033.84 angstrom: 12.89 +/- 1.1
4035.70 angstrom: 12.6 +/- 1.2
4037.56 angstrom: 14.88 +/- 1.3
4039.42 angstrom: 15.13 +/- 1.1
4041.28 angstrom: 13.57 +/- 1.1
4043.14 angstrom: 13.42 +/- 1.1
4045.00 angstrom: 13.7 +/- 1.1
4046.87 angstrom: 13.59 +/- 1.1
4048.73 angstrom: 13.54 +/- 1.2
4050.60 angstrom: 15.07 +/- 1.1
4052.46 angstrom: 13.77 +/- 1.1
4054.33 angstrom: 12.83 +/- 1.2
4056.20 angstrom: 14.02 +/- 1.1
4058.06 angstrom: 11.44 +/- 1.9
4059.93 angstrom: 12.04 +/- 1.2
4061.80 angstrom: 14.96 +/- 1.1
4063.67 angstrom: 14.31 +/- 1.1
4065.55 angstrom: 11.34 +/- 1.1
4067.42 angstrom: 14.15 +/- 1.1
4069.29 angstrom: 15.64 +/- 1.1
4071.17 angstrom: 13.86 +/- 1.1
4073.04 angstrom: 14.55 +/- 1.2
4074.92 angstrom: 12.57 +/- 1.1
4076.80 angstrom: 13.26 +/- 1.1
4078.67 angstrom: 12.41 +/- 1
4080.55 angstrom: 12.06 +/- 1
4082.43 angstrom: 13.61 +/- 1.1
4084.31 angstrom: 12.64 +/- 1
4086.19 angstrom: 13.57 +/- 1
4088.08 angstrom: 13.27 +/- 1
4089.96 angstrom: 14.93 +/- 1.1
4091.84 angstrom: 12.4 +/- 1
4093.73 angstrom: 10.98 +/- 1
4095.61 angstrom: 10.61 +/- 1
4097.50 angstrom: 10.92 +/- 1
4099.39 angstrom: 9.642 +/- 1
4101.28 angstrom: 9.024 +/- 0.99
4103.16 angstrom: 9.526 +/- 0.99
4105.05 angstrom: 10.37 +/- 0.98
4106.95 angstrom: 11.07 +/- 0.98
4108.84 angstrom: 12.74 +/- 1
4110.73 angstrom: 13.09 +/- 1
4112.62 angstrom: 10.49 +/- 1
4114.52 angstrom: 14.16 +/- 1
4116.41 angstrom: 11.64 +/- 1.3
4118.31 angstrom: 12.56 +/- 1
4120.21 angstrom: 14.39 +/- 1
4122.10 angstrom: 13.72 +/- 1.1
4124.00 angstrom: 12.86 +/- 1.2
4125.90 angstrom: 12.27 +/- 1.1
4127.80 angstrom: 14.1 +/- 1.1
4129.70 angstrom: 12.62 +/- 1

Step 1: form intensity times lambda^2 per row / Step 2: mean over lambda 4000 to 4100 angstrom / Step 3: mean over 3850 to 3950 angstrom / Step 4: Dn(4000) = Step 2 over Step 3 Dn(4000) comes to 1.29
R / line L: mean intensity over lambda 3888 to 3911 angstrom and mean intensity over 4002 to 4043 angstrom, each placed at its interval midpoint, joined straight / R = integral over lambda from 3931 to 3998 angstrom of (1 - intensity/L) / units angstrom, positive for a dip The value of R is 8.2 angstrom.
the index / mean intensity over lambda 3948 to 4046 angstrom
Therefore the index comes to 12.4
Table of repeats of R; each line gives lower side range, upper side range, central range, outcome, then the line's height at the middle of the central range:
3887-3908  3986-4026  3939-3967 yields 1.4 angstrom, 12.1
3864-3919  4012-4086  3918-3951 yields 1.7 angstrom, 11.8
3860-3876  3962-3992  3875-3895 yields 3.6 angstrom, 11.9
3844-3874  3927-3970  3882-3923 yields 1.2 angstrom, 11.3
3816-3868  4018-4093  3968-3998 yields 3.3 angstrom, 12.6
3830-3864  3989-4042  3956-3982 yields 7.5 angstrom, 12.8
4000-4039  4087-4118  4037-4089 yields -3.5 angstrom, 12.7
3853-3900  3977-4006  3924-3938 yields 3.1 angstrom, 11.9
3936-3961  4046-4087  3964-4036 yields 1.6 angstrom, 12.7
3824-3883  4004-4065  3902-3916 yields -0.9 angstrom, 11.5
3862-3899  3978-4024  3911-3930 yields 0.4 angstrom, 11.5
